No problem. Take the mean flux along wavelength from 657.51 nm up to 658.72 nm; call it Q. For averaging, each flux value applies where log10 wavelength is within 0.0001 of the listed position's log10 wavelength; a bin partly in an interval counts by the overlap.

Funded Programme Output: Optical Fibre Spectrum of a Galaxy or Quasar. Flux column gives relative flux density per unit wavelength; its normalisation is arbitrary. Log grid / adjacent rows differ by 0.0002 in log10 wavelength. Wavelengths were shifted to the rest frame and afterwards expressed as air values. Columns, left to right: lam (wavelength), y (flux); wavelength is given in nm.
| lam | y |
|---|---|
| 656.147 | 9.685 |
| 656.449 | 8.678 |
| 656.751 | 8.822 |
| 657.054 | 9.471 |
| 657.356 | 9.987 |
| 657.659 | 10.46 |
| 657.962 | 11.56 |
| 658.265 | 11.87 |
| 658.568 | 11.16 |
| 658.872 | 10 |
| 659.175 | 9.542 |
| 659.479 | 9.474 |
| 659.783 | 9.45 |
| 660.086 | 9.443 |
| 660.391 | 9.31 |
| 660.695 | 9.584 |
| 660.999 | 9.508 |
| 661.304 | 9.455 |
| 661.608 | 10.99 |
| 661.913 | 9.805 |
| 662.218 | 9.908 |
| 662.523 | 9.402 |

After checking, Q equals 11.3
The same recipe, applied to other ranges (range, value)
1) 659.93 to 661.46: 9.47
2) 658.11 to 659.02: 11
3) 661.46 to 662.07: 10.4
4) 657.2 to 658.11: 10.7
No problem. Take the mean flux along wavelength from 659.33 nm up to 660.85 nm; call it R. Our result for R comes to 9.45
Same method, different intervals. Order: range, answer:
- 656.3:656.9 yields 8.76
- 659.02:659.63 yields 9.51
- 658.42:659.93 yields 9.92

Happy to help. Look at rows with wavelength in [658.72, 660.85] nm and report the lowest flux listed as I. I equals 9.31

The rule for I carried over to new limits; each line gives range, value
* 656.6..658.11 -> 8.822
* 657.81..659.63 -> 9.474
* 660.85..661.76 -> 9.455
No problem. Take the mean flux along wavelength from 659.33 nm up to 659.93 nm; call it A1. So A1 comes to 9.46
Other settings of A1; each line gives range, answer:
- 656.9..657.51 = 9.73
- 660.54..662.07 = 9.87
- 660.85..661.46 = 9.49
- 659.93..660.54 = 9.38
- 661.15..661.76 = 10.2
